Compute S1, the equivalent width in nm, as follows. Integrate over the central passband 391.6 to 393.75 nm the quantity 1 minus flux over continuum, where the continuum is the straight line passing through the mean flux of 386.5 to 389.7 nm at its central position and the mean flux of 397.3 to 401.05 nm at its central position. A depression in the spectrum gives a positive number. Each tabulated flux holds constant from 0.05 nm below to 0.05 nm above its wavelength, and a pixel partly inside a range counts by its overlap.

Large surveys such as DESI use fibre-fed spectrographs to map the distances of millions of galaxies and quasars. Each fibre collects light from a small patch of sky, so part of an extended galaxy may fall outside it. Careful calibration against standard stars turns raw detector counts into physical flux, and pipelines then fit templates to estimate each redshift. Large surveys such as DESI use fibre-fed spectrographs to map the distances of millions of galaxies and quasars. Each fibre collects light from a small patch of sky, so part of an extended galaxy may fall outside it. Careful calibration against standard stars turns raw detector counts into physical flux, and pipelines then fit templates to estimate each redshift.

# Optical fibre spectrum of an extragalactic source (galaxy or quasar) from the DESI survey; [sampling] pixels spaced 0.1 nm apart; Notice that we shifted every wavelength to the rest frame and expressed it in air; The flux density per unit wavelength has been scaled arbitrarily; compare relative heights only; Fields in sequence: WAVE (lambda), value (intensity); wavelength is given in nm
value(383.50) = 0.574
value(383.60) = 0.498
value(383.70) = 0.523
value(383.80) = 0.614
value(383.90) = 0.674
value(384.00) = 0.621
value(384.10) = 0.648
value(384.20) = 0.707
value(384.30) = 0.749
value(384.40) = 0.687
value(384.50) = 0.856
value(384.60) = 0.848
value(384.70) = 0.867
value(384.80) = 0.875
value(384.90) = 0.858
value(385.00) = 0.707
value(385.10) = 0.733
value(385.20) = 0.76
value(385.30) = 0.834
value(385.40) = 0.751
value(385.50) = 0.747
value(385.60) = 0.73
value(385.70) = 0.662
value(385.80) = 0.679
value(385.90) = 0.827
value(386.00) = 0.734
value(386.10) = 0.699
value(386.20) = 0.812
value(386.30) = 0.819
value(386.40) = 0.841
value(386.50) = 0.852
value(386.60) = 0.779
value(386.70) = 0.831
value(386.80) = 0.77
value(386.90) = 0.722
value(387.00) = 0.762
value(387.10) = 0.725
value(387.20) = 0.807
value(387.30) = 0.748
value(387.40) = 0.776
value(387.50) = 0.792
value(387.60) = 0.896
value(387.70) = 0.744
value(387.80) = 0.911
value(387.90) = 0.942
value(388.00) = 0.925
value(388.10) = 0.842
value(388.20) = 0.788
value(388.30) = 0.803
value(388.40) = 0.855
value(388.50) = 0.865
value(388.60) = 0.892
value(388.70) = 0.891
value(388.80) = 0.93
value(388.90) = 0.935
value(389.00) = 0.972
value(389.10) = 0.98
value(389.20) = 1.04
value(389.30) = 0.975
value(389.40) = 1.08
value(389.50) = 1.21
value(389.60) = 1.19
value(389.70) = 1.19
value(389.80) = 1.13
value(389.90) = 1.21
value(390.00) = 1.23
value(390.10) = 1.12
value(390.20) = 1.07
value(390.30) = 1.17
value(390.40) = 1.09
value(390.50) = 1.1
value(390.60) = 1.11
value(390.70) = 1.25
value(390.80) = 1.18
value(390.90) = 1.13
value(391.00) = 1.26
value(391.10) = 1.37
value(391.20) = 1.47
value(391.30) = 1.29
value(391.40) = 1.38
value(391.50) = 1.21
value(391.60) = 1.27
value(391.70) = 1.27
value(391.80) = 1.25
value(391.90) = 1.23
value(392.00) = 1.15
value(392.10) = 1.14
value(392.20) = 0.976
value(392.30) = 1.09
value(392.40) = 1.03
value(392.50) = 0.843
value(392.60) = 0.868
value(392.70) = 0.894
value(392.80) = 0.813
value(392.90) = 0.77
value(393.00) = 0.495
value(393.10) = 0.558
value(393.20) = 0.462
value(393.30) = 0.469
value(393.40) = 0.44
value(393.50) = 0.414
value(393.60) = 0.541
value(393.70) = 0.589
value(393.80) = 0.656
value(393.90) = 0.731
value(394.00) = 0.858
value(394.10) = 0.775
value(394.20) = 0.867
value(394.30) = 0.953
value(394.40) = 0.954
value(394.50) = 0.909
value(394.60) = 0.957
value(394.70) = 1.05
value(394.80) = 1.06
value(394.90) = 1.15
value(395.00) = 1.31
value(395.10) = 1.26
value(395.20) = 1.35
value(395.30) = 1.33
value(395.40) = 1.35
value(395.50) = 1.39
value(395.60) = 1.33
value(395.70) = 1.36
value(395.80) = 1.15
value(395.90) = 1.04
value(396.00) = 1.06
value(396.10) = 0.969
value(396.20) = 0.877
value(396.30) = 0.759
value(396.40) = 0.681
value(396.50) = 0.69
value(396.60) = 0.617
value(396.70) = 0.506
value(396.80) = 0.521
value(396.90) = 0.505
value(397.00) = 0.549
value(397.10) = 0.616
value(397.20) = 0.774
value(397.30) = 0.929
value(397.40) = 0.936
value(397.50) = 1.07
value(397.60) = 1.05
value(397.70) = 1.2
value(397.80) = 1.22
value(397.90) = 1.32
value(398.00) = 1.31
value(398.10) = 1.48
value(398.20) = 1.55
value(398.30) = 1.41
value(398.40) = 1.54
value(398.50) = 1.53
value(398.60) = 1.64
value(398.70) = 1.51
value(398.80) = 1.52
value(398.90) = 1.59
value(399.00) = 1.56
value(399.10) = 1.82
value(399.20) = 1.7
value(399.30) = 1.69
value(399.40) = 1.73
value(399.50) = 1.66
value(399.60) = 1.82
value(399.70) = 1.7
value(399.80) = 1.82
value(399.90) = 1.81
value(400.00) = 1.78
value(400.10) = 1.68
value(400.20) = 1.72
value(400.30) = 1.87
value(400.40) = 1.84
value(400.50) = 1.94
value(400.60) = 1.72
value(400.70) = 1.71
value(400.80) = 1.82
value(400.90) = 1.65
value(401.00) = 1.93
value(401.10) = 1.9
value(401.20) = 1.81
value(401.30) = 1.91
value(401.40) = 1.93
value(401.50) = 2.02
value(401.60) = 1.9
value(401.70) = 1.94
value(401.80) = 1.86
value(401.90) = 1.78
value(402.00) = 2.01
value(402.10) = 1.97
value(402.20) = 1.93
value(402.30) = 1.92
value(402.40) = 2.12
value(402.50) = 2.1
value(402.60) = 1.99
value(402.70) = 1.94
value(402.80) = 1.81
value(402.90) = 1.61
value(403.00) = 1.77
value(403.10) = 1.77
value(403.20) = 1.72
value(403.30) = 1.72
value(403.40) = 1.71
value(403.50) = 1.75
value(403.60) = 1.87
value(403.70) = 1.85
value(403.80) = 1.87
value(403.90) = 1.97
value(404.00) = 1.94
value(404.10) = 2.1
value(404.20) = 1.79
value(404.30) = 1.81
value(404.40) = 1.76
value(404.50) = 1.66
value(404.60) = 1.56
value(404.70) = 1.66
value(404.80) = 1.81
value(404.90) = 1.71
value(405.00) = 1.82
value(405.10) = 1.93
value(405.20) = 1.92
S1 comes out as 0.60 nm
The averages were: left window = 0.887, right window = 1.58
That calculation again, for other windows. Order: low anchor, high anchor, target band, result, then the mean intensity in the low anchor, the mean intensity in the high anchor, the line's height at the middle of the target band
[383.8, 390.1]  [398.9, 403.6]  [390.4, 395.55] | 0.99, 0.851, 1.82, 1.26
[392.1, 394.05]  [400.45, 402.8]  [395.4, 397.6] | 0.53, 0.721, 1.9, 1.19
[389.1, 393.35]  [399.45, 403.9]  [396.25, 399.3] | 0.83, 1.07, 1.84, 1.55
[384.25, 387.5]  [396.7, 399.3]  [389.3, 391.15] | -0.45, 0.777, 1.23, 0.939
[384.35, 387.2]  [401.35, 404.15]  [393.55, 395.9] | 0.57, 0.778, 1.89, 1.36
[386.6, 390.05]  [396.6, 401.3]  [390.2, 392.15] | -0.29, 0.92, 1.45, 1.06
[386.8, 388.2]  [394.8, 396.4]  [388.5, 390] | -0.26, 0.812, 1.16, 0.887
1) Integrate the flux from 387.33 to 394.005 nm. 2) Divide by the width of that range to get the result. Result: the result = 0.97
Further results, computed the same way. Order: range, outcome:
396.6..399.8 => 1.29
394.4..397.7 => 0.975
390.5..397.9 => 0.969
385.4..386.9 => 0.768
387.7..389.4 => 0.909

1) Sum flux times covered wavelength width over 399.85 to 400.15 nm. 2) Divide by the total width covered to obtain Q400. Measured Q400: 1.76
